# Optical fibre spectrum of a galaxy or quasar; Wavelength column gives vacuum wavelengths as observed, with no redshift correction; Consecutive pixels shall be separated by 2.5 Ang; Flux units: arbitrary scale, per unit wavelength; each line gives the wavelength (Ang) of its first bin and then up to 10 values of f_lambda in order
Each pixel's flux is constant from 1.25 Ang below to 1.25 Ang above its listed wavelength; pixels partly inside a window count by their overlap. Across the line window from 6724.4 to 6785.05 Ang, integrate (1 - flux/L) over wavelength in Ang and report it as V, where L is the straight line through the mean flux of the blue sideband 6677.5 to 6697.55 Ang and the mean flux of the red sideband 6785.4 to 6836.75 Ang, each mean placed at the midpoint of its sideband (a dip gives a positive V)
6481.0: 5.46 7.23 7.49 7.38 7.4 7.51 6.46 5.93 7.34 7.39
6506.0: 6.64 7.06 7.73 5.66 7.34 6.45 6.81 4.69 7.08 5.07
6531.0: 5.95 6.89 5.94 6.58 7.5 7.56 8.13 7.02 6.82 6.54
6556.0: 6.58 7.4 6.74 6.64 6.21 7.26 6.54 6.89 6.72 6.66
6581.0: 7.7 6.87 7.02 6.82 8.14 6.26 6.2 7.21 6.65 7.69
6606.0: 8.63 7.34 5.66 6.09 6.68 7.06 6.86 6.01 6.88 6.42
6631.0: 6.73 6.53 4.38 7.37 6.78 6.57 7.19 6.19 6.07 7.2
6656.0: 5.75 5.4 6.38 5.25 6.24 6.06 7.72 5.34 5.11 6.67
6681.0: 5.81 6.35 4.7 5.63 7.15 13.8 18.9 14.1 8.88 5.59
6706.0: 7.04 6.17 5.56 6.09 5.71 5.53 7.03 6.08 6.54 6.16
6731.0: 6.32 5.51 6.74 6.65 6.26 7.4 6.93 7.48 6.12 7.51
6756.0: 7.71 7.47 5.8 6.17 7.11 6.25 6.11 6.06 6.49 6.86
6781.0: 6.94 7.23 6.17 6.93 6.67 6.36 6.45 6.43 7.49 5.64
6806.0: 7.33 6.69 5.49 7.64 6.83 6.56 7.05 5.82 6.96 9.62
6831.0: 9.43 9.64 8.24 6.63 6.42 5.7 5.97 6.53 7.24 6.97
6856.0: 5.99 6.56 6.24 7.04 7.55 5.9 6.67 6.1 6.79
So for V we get 9.2 Ang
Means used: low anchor 8.73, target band 6.65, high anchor 7.12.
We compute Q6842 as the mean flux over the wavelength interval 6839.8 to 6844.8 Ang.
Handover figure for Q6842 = 6.06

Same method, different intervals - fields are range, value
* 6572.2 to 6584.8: 6.97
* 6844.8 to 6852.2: 6.58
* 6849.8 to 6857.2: 6.73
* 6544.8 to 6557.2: 7.02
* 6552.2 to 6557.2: 6.56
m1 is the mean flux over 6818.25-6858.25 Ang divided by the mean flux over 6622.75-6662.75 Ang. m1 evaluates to 1.13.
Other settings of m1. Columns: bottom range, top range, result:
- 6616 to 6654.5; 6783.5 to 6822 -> 1.02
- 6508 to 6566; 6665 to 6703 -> 1.21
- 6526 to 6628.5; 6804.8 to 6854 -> 1.04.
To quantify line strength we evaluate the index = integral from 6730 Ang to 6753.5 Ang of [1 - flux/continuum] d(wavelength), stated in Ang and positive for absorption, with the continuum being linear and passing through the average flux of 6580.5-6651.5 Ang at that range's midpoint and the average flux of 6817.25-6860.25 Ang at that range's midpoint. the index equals 1.1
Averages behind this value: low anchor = 6.76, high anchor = 7.13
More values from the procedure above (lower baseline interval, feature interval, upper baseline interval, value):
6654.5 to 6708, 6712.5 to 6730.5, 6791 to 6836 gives 3.0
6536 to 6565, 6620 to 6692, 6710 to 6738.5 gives 2.8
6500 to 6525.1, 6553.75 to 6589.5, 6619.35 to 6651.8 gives -1.4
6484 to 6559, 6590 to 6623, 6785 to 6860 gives -0.4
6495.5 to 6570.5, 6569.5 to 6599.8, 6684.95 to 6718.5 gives 1.2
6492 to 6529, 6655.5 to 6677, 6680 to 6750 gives 3.8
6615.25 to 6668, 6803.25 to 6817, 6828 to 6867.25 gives 0.7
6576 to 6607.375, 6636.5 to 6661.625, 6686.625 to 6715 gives 5.0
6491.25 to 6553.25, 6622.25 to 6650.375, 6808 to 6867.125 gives 1.6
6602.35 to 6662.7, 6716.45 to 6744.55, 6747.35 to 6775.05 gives 1.3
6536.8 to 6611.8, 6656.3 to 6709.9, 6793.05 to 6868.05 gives -4.0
